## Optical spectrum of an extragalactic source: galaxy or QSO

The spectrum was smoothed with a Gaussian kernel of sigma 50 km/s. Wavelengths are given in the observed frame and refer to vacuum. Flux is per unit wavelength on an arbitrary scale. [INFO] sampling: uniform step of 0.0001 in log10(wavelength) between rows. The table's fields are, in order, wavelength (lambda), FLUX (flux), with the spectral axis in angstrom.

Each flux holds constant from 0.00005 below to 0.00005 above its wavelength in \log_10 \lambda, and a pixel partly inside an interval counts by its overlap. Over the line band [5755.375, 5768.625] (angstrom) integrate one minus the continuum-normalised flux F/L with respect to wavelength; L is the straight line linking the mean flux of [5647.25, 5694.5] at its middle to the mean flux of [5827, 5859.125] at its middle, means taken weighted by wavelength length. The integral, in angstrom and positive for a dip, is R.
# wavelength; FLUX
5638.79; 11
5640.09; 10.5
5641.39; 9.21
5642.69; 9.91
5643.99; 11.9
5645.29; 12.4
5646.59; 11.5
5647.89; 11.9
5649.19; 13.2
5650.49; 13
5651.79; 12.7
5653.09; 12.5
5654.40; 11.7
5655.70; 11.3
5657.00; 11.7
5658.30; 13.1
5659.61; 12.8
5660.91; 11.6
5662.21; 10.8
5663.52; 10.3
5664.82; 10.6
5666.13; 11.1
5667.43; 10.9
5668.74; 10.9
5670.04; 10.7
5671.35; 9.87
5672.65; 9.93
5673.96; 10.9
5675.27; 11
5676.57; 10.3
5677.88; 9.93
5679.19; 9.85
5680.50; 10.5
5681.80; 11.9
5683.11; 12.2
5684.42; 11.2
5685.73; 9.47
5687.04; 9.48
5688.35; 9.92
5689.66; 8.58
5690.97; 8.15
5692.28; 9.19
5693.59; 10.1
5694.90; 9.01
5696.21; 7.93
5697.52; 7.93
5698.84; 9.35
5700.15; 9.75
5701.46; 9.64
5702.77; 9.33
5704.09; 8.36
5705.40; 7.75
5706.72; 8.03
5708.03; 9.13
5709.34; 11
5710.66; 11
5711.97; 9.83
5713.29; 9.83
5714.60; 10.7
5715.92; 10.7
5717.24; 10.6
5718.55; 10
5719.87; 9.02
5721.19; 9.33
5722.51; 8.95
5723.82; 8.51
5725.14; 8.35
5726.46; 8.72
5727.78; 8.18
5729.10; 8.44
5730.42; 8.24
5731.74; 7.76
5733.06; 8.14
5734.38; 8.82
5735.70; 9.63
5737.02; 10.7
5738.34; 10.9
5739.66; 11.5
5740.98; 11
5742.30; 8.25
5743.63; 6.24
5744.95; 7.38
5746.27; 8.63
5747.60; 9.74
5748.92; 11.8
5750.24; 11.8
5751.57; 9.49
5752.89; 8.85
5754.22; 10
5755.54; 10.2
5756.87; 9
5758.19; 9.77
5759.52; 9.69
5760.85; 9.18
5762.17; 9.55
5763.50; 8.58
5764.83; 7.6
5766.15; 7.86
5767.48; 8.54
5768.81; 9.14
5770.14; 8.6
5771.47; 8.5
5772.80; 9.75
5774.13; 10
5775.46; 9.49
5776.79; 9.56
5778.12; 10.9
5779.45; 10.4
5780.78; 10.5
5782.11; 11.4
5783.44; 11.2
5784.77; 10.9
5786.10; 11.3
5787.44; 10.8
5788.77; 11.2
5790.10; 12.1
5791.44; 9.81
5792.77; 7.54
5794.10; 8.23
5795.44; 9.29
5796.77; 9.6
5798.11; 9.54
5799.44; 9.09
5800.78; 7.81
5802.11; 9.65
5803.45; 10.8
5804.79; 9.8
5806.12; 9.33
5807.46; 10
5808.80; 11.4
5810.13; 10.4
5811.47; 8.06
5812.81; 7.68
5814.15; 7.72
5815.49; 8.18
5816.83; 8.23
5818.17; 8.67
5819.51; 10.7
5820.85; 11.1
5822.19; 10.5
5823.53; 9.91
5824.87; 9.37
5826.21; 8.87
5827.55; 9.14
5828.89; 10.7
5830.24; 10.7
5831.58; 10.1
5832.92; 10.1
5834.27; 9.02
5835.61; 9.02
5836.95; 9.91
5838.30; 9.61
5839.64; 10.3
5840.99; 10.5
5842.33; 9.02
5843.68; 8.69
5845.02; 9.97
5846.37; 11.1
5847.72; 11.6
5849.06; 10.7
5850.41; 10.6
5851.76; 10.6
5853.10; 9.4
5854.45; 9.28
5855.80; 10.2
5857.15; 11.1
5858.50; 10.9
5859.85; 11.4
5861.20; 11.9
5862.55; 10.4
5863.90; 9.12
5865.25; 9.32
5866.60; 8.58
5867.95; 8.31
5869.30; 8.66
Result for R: 1.93 angstrom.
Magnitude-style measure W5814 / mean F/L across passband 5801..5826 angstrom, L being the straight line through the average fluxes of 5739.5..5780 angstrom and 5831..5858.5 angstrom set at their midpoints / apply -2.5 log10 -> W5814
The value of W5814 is 0.04 mag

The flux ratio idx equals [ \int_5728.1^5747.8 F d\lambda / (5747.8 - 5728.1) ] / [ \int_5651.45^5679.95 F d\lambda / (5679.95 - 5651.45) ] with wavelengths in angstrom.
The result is 0.81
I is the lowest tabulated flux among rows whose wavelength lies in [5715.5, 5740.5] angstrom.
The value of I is 7.76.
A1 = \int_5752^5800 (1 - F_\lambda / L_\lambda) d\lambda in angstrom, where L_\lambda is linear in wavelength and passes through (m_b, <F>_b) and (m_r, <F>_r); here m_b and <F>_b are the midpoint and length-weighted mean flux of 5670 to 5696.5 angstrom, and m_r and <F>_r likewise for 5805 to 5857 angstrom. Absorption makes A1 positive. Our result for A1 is 0.96 angstrom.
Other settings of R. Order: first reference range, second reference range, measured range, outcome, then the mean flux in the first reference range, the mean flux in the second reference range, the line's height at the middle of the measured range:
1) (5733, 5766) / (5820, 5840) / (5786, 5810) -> -0.27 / 9.46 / 9.89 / 9.72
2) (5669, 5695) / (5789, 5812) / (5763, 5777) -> 1.27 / 10.1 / 9.6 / 9.74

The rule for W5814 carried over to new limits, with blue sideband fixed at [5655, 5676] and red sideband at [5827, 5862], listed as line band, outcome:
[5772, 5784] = 0.02 mag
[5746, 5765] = 0.11 mag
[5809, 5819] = 0.20 mag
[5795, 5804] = 0.12 mag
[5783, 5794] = 0.00 mag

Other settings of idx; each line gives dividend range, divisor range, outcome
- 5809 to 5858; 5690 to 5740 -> 1.05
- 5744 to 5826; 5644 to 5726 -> 0.93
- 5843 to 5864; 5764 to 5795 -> 1.07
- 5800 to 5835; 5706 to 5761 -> 1.01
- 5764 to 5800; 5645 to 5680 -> 0.86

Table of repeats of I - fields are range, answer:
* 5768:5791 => 8.5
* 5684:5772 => 6.24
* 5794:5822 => 7.68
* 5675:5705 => 7.93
